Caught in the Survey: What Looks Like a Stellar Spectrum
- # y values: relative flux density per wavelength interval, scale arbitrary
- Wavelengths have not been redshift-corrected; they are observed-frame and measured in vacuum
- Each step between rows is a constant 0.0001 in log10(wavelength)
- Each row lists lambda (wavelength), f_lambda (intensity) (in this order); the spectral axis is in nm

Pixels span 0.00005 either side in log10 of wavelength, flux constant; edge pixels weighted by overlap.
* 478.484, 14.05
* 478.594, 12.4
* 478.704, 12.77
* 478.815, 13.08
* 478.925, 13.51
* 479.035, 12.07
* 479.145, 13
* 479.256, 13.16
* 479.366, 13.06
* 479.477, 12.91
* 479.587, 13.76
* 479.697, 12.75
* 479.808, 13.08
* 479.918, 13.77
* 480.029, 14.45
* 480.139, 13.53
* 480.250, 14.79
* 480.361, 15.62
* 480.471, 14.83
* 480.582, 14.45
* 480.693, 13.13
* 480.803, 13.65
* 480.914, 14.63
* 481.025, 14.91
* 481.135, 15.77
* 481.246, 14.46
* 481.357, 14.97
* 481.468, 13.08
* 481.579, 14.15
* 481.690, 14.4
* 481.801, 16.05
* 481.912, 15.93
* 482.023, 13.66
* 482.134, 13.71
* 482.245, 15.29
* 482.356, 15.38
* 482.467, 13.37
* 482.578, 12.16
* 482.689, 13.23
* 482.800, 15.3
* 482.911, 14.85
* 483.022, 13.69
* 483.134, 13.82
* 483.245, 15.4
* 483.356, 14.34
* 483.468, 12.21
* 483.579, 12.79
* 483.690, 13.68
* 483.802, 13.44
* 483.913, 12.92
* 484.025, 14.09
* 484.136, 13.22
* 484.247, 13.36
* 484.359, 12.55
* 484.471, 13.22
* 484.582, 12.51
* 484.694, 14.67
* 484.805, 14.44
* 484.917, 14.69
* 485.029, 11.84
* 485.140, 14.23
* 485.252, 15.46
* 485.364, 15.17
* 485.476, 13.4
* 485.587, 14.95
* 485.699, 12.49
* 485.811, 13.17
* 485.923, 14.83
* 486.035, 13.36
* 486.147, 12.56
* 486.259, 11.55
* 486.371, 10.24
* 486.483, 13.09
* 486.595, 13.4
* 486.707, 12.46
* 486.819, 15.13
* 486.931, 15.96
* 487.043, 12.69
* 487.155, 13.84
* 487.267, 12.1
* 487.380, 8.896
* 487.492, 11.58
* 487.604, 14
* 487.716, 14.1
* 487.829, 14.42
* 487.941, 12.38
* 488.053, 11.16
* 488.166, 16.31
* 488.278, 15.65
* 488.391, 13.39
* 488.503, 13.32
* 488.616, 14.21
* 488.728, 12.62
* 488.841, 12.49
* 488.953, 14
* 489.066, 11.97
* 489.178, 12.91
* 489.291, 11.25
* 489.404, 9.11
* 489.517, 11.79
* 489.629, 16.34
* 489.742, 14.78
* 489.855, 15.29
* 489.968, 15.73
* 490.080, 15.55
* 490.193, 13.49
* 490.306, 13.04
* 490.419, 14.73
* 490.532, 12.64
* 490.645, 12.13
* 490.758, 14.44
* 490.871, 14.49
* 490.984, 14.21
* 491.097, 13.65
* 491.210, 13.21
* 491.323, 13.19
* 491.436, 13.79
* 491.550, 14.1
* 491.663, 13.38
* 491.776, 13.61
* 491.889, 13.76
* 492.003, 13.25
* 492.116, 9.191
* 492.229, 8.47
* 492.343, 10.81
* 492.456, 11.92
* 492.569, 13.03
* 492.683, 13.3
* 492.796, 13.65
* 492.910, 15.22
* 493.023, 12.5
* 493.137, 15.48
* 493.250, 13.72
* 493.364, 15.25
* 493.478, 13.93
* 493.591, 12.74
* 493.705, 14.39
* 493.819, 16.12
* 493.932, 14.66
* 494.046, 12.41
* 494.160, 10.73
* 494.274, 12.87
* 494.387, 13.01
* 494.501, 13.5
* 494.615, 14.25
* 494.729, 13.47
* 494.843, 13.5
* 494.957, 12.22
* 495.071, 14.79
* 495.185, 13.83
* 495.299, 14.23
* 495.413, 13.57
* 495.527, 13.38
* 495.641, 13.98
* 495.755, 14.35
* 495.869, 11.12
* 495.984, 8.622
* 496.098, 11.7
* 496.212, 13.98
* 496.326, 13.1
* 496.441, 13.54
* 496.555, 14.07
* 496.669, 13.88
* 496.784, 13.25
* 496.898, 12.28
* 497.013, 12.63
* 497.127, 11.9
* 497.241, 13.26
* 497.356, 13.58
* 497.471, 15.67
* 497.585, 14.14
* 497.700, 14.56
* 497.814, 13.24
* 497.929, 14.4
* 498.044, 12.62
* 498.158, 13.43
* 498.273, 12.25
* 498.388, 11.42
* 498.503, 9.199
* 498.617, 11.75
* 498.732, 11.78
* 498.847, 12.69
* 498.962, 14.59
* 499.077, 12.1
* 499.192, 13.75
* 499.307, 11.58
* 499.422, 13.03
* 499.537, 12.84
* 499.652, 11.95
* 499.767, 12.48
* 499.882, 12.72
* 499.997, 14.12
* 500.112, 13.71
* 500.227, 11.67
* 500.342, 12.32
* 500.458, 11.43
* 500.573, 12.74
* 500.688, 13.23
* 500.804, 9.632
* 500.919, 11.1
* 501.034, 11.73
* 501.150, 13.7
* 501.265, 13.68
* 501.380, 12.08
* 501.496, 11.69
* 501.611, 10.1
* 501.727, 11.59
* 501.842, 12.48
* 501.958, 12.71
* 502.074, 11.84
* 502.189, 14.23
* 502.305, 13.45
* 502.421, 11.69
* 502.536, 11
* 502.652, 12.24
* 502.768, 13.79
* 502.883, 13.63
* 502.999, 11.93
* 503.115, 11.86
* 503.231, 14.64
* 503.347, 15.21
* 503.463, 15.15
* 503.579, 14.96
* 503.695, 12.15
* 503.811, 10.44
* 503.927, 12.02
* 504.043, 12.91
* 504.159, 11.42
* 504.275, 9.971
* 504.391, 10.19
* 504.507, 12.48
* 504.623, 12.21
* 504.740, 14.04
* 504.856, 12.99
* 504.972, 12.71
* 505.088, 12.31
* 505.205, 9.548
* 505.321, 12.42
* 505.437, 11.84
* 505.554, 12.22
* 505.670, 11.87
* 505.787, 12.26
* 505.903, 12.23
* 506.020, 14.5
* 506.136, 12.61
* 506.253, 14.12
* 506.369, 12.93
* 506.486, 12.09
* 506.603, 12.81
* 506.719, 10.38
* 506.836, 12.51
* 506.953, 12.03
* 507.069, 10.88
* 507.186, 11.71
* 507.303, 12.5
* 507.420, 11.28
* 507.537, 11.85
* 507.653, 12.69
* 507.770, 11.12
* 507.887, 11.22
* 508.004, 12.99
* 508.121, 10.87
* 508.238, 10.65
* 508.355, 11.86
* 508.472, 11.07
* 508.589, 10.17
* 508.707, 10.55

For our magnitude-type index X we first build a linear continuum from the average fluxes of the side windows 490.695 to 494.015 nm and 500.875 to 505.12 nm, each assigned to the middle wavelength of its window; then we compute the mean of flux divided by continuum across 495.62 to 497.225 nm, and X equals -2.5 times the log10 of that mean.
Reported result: 0.03 mag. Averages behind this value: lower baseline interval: 13.4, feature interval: 12.7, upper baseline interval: 12.5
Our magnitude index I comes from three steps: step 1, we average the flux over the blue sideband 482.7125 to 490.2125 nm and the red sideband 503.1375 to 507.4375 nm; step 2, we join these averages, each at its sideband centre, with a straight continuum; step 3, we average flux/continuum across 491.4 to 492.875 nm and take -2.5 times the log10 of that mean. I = 0.06 mag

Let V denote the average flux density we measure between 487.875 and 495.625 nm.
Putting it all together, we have 13.4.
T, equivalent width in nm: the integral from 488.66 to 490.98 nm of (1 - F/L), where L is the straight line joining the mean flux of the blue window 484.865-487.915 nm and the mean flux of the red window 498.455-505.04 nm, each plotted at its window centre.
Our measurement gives -0.06 nm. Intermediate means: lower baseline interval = 13.3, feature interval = 13.5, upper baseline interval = 12.5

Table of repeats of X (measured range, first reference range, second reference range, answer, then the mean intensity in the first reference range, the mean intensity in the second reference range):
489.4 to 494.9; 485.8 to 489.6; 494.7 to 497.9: -0.03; 13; 13.3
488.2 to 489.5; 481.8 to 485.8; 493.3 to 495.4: 0.08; 13.9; 13.7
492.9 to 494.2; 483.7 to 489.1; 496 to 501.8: -0.08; 13.4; 12.6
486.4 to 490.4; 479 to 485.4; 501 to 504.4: 0.01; 14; 12.5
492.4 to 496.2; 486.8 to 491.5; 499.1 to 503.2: -0.03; 13.5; 12.4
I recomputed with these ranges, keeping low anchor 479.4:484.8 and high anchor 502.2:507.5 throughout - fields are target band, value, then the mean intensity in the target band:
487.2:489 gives 0.034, 13.2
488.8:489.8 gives 0.062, 12.7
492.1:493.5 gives 0.031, 12.9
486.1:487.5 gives 0.088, 12.6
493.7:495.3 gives -0.034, 13.6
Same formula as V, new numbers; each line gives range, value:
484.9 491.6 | 13.4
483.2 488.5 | 13.4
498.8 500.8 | 12.7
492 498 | 13.2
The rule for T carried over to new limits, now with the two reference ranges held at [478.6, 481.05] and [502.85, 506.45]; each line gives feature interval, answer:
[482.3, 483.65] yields -0.04 nm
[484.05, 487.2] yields -0.03 nm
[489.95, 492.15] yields -0.07 nm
